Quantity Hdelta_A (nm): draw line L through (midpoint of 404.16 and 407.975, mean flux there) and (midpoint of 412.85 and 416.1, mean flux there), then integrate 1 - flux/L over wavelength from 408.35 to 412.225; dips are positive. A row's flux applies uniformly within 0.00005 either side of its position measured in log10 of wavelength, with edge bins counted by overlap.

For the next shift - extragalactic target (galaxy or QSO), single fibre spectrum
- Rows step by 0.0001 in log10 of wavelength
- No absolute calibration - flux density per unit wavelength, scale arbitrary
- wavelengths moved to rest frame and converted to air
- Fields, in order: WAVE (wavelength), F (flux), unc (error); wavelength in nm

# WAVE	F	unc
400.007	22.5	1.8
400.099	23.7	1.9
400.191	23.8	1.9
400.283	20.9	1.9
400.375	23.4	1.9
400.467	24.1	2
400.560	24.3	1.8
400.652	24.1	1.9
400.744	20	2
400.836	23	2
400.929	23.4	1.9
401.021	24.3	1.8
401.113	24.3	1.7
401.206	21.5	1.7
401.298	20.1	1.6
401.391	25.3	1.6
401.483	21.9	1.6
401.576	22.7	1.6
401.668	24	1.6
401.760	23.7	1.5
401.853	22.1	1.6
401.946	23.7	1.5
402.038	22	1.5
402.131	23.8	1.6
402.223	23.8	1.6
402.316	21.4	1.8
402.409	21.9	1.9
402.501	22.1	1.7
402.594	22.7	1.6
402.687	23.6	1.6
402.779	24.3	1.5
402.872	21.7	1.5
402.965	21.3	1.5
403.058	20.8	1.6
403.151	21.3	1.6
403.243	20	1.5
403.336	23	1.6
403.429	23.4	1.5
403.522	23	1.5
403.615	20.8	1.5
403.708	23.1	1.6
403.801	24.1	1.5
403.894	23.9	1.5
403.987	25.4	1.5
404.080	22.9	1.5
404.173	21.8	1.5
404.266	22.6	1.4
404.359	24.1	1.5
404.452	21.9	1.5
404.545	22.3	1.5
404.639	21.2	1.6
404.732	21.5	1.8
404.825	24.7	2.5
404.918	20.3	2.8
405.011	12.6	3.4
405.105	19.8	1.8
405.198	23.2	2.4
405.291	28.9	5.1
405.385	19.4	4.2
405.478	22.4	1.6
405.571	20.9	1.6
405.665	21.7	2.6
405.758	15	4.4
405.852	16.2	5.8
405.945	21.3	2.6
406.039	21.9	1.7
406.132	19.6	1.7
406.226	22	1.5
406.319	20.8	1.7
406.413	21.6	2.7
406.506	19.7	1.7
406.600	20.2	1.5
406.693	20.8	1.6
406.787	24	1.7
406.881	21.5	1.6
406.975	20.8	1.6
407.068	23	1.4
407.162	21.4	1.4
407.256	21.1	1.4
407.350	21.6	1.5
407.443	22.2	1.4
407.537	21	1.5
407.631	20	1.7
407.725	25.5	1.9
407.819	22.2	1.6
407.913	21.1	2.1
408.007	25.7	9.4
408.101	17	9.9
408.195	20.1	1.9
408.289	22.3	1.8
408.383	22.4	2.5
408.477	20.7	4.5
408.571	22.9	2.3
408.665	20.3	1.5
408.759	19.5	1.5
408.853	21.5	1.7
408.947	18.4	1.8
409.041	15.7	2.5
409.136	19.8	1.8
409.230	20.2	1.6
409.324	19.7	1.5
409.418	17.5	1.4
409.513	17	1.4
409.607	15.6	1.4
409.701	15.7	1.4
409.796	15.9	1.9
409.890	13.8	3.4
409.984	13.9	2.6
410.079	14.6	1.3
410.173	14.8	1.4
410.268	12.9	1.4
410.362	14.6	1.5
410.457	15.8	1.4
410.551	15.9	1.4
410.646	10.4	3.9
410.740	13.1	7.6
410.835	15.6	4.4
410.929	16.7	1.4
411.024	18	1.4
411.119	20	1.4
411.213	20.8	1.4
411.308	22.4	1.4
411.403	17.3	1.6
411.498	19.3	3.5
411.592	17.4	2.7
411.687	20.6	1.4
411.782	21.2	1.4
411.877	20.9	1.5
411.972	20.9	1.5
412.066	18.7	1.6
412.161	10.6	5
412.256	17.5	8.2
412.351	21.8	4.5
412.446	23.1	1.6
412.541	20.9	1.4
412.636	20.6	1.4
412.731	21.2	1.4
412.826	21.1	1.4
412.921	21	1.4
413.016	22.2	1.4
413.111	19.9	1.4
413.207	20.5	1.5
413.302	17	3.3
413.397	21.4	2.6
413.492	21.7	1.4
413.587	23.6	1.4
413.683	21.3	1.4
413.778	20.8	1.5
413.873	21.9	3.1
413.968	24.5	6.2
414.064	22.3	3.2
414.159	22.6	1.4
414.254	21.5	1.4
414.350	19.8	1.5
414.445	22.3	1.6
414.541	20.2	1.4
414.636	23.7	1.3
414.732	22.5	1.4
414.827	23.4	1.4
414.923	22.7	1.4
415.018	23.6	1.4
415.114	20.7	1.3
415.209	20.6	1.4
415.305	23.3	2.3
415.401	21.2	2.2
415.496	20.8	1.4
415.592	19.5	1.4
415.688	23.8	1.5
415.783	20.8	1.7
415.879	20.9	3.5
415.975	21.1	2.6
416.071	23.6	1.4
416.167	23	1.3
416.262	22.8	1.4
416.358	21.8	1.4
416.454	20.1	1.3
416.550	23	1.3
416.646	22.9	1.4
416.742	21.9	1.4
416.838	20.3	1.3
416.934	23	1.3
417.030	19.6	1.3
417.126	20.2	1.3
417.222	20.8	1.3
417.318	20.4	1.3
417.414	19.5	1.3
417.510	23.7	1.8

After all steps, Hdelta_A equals 0.70 nm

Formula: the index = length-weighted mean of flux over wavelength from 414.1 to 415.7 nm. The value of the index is 21.9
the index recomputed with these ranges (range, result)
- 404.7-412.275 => 19.3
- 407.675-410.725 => 18.2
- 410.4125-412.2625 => 17.7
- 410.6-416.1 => 20.5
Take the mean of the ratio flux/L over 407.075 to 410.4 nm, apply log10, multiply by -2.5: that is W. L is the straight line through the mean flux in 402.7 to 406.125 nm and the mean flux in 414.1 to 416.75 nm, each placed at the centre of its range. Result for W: 0.141 mag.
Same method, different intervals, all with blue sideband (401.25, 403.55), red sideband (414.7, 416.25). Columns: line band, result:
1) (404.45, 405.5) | 0.05 mag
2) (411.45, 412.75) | 0.13 mag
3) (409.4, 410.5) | 0.42 mag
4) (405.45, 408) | 0.06 mag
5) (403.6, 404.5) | -0.03 mag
